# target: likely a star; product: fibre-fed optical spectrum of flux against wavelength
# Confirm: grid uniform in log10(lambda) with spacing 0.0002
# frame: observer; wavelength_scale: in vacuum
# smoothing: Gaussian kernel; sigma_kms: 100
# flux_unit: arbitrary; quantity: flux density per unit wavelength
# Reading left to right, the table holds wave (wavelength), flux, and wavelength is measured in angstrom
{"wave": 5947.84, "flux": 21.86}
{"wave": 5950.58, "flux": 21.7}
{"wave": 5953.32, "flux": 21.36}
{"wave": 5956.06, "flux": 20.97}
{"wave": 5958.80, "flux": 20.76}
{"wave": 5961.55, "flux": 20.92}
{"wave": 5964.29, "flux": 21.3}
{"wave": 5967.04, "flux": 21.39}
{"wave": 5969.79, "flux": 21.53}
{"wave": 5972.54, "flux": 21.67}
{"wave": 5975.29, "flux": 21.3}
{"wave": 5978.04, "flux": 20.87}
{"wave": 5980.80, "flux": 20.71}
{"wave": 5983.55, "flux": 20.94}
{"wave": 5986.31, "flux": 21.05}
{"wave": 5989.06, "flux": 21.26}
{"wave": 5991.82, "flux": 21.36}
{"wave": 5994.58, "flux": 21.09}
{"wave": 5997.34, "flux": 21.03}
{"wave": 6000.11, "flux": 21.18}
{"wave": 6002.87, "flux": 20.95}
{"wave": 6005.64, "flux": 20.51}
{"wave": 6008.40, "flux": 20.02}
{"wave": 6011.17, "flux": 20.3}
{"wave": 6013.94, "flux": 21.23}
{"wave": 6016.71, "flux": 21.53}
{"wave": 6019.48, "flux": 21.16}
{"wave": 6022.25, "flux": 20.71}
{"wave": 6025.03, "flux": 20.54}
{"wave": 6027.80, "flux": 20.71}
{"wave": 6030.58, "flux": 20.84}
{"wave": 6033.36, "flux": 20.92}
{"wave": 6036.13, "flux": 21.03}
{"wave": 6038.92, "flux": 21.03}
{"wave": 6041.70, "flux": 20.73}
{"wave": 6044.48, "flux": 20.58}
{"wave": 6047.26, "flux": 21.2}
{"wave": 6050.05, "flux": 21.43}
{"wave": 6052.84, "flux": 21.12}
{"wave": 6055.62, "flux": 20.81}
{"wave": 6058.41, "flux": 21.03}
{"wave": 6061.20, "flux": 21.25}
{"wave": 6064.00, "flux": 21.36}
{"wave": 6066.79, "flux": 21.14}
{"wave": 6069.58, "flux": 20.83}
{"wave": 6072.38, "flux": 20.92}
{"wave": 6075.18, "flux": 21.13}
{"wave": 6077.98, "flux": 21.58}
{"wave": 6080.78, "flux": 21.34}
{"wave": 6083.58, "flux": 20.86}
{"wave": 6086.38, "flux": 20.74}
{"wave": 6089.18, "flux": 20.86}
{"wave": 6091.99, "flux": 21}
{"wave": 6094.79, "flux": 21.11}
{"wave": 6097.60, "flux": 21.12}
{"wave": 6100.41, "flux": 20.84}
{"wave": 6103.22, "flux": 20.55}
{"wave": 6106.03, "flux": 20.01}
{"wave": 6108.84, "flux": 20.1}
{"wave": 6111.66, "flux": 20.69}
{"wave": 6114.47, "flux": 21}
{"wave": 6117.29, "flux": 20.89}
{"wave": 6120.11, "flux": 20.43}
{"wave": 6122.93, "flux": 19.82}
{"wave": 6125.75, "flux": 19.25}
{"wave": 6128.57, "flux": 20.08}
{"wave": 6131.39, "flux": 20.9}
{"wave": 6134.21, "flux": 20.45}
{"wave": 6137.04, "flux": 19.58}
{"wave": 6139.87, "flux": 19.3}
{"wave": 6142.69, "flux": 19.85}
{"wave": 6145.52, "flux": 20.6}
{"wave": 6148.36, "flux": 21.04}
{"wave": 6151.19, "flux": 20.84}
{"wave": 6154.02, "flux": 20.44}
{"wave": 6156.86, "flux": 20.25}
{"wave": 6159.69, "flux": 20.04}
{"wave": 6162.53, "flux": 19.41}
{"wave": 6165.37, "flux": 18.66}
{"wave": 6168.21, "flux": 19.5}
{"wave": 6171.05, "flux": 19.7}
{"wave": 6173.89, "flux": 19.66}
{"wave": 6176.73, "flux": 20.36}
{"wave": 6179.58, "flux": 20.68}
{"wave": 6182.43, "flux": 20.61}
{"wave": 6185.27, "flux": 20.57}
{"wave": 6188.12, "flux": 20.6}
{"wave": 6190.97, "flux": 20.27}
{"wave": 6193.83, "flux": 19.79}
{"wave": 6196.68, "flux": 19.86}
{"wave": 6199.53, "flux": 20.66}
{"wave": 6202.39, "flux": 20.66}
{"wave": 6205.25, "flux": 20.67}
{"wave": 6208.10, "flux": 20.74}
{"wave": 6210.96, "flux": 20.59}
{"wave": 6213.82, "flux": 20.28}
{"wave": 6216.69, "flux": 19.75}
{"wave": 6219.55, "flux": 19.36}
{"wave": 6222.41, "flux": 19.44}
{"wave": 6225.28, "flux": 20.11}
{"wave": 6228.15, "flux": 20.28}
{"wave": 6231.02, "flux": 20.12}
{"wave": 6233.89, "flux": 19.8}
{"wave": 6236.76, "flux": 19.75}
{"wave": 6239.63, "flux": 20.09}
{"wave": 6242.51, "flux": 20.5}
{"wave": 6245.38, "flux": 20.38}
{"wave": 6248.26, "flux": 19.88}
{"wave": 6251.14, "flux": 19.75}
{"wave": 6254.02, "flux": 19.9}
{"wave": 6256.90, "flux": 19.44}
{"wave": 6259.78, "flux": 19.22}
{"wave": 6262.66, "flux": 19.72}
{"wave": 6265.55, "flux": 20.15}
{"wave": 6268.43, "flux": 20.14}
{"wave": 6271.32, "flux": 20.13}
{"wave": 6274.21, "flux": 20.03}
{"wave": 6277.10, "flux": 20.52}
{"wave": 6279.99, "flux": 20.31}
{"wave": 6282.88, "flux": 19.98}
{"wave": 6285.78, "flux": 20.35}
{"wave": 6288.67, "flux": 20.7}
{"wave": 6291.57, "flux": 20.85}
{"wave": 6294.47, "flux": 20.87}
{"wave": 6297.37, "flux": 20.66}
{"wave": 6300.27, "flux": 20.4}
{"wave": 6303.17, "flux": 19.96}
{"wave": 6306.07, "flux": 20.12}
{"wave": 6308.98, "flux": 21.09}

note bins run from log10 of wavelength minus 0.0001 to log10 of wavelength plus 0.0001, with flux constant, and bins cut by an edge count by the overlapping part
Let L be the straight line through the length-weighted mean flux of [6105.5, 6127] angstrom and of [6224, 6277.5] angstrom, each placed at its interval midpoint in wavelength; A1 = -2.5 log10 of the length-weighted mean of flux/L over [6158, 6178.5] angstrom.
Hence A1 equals 0.03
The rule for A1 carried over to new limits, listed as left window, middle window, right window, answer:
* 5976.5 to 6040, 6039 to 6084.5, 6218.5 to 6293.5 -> -0.02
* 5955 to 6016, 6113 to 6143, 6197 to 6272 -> 0.02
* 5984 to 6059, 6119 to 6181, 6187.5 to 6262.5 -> 0.02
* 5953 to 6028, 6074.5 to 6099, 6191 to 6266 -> -0.02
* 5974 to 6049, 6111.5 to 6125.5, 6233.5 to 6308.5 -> 0.01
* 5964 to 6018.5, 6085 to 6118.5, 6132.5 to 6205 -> -0.01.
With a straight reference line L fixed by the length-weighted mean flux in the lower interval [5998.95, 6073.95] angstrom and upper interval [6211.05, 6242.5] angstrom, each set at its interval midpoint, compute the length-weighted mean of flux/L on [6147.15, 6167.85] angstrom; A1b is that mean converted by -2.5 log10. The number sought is 0.013 mag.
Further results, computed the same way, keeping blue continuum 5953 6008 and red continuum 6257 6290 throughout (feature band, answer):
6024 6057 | 0.00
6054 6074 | -0.01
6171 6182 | 0.01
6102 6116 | 0.01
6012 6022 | -0.01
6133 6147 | 0.03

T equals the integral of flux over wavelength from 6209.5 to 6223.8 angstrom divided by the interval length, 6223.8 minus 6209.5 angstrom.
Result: 19.9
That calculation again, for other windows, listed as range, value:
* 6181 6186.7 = 20.6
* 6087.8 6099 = 21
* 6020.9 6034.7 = 20.7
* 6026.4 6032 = 20.8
